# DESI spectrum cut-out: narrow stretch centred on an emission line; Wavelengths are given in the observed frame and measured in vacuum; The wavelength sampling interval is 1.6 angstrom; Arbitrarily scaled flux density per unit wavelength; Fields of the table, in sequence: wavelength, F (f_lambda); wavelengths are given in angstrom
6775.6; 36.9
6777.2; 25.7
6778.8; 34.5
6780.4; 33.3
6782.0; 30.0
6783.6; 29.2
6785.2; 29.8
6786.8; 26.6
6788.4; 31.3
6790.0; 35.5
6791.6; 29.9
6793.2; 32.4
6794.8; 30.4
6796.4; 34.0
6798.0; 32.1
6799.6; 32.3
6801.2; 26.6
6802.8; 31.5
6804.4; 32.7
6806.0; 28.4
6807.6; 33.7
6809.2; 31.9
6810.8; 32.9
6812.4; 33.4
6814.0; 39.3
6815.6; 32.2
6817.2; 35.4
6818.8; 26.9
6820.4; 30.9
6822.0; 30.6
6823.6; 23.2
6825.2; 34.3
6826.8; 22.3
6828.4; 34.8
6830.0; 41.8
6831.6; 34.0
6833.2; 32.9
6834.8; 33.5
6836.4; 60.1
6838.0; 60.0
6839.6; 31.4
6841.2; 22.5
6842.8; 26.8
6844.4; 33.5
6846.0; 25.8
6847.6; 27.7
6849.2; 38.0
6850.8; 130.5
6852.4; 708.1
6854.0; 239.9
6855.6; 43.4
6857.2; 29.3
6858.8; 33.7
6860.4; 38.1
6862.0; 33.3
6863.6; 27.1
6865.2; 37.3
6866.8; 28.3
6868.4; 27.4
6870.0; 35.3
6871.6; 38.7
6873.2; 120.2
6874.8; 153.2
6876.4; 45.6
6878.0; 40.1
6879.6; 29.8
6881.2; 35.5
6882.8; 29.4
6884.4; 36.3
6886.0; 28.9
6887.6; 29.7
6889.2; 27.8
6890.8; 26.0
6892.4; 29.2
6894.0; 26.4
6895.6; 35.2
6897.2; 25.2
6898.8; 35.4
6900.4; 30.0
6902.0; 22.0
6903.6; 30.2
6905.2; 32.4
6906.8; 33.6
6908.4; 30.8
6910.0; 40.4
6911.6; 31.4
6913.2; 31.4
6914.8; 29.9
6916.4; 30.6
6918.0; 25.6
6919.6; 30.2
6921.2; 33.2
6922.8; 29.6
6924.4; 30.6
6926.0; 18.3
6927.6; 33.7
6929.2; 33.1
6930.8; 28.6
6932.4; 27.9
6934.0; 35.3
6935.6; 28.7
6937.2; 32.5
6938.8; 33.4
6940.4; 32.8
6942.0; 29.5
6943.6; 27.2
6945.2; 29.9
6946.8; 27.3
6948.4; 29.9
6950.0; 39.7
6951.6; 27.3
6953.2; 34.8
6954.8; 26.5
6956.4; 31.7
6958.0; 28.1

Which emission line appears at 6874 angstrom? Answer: [N II] 6583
